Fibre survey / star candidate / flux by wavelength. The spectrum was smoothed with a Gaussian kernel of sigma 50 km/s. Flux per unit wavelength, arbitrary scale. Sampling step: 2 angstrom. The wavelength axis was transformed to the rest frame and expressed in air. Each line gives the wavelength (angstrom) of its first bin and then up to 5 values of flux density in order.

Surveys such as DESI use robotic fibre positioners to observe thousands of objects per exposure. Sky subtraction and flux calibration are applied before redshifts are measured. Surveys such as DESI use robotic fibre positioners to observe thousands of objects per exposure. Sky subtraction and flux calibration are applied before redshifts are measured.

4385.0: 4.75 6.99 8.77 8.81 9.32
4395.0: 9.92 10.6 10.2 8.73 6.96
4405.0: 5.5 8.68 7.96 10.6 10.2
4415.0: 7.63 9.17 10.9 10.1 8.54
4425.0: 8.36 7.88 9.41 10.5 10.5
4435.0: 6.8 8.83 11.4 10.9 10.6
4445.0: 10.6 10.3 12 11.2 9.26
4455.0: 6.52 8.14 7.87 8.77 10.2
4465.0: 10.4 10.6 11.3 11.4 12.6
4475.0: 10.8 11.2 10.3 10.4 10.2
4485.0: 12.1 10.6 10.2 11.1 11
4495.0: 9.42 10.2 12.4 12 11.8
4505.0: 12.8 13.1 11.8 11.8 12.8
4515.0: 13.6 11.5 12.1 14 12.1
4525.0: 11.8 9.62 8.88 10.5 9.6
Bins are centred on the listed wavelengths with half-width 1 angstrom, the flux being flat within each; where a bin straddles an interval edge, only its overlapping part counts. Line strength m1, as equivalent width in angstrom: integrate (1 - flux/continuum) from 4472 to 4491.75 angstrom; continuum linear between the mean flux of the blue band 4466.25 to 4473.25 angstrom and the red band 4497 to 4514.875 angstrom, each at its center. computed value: 1.2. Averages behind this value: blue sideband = 11.4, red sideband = 12.3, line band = 10.9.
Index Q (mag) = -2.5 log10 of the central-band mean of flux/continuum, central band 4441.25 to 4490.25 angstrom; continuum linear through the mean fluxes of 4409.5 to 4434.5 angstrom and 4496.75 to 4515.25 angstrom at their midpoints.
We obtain 0.06 mag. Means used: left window 9.4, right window 12.3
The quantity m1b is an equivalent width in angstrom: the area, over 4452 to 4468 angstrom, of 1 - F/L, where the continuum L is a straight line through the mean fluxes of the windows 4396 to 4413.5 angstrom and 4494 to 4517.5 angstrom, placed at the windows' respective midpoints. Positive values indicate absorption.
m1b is 2.4 angstrom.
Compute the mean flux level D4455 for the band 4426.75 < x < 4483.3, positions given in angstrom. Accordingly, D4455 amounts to 10.1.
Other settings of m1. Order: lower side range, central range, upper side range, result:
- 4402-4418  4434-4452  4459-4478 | -1.2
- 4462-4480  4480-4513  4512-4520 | 1.4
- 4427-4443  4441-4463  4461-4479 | 1.4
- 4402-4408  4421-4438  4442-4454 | 0.3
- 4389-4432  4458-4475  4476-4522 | 0.4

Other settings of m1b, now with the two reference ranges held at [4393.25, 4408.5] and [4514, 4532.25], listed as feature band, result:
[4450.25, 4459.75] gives 1.3 angstrom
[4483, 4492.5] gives -0.2 angstrom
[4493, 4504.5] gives -0.3 angstrom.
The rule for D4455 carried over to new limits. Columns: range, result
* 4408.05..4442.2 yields 9.4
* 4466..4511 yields 11.3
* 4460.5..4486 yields 10.8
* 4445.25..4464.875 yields 9.46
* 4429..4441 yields 9.7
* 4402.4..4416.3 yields 8.28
